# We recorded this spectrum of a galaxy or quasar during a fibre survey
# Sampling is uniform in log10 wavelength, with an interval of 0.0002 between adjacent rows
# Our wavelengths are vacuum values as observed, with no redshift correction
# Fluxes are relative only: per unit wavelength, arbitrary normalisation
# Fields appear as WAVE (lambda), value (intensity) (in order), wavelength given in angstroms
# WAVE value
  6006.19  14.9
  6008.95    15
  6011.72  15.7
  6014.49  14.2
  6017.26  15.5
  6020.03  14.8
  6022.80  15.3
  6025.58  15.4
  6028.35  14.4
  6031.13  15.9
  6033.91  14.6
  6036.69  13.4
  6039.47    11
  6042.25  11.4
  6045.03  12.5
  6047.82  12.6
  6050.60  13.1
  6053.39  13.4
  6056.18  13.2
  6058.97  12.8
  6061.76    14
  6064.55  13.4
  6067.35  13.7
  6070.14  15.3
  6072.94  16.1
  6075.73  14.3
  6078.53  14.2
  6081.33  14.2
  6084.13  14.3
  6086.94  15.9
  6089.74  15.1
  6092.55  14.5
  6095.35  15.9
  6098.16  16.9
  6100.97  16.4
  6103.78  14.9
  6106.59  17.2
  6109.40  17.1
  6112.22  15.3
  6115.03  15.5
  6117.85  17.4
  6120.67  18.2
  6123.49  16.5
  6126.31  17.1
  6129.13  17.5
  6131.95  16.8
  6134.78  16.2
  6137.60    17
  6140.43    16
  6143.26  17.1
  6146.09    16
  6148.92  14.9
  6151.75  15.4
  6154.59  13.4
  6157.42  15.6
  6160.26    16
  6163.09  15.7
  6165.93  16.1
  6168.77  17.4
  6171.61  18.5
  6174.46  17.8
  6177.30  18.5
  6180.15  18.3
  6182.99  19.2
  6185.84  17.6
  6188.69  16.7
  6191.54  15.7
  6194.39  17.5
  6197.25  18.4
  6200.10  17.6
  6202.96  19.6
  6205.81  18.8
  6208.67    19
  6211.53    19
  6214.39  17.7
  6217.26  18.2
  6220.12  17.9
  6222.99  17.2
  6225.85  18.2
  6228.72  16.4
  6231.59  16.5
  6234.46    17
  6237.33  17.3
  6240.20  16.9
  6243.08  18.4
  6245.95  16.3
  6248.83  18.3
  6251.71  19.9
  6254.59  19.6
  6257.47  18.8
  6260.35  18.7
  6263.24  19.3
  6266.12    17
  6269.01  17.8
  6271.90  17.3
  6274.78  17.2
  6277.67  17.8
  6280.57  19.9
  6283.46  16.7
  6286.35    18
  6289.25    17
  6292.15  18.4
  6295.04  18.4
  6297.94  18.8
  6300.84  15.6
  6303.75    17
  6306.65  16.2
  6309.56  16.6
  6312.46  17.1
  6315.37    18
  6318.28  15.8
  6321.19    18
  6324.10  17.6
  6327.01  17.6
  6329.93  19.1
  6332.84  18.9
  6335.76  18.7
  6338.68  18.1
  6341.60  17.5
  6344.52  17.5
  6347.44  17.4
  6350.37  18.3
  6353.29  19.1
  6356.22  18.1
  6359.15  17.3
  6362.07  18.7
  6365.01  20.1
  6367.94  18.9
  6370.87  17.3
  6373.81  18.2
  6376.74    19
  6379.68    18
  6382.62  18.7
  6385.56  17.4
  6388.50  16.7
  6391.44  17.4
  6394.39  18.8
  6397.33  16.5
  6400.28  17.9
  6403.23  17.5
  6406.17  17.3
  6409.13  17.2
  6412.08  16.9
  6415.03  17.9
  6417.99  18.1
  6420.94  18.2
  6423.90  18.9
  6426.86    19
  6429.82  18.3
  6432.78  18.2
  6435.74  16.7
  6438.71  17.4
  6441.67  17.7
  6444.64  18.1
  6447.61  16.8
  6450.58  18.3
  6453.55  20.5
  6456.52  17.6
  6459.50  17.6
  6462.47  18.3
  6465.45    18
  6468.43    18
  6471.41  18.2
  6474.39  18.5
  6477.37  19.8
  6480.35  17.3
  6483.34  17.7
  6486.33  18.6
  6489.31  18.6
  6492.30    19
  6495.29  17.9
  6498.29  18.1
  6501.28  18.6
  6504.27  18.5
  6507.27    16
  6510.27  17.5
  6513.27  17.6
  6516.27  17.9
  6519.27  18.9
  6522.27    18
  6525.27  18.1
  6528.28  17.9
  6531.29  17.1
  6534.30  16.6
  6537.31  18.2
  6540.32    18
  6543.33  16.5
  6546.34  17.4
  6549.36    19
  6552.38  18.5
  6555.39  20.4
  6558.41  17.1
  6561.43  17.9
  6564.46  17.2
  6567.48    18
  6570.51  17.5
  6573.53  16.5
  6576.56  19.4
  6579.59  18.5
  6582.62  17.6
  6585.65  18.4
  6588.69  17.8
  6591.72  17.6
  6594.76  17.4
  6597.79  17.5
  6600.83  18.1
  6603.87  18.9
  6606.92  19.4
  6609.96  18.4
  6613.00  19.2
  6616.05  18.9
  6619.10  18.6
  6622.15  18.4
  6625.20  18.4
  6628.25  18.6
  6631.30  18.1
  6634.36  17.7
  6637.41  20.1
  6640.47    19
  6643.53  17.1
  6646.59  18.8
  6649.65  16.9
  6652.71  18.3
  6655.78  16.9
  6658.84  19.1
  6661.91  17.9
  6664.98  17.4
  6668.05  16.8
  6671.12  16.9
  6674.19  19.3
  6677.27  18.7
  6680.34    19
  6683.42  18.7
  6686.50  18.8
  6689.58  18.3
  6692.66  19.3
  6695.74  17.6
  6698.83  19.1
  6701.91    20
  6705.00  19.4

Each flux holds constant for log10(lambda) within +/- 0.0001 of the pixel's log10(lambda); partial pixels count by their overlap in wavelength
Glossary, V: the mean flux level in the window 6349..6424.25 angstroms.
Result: 18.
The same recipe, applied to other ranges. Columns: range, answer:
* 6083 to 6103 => 15.6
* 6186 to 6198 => 17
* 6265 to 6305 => 17.6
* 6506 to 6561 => 17.8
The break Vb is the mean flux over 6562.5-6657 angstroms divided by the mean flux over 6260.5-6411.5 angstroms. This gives 1.02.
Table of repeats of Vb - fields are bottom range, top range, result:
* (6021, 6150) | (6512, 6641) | 1.20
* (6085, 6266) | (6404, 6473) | 1.05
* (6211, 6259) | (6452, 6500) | 1.03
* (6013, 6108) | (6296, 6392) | 1.24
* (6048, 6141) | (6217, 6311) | 1.15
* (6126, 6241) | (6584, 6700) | 1.07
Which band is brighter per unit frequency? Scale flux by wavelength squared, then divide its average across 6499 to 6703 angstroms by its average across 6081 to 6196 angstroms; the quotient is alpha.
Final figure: 1.3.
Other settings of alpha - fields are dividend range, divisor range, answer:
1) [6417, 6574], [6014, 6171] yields 1.35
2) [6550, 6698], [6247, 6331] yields 1.14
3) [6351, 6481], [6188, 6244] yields 1.09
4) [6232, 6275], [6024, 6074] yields 1.41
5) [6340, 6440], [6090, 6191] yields 1.17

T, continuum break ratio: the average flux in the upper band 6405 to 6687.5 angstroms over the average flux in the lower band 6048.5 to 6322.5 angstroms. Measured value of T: 1.08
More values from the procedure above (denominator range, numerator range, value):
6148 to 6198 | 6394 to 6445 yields 1.06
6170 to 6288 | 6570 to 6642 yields 1.02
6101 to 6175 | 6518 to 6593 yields 1.09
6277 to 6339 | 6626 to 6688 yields 1.03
